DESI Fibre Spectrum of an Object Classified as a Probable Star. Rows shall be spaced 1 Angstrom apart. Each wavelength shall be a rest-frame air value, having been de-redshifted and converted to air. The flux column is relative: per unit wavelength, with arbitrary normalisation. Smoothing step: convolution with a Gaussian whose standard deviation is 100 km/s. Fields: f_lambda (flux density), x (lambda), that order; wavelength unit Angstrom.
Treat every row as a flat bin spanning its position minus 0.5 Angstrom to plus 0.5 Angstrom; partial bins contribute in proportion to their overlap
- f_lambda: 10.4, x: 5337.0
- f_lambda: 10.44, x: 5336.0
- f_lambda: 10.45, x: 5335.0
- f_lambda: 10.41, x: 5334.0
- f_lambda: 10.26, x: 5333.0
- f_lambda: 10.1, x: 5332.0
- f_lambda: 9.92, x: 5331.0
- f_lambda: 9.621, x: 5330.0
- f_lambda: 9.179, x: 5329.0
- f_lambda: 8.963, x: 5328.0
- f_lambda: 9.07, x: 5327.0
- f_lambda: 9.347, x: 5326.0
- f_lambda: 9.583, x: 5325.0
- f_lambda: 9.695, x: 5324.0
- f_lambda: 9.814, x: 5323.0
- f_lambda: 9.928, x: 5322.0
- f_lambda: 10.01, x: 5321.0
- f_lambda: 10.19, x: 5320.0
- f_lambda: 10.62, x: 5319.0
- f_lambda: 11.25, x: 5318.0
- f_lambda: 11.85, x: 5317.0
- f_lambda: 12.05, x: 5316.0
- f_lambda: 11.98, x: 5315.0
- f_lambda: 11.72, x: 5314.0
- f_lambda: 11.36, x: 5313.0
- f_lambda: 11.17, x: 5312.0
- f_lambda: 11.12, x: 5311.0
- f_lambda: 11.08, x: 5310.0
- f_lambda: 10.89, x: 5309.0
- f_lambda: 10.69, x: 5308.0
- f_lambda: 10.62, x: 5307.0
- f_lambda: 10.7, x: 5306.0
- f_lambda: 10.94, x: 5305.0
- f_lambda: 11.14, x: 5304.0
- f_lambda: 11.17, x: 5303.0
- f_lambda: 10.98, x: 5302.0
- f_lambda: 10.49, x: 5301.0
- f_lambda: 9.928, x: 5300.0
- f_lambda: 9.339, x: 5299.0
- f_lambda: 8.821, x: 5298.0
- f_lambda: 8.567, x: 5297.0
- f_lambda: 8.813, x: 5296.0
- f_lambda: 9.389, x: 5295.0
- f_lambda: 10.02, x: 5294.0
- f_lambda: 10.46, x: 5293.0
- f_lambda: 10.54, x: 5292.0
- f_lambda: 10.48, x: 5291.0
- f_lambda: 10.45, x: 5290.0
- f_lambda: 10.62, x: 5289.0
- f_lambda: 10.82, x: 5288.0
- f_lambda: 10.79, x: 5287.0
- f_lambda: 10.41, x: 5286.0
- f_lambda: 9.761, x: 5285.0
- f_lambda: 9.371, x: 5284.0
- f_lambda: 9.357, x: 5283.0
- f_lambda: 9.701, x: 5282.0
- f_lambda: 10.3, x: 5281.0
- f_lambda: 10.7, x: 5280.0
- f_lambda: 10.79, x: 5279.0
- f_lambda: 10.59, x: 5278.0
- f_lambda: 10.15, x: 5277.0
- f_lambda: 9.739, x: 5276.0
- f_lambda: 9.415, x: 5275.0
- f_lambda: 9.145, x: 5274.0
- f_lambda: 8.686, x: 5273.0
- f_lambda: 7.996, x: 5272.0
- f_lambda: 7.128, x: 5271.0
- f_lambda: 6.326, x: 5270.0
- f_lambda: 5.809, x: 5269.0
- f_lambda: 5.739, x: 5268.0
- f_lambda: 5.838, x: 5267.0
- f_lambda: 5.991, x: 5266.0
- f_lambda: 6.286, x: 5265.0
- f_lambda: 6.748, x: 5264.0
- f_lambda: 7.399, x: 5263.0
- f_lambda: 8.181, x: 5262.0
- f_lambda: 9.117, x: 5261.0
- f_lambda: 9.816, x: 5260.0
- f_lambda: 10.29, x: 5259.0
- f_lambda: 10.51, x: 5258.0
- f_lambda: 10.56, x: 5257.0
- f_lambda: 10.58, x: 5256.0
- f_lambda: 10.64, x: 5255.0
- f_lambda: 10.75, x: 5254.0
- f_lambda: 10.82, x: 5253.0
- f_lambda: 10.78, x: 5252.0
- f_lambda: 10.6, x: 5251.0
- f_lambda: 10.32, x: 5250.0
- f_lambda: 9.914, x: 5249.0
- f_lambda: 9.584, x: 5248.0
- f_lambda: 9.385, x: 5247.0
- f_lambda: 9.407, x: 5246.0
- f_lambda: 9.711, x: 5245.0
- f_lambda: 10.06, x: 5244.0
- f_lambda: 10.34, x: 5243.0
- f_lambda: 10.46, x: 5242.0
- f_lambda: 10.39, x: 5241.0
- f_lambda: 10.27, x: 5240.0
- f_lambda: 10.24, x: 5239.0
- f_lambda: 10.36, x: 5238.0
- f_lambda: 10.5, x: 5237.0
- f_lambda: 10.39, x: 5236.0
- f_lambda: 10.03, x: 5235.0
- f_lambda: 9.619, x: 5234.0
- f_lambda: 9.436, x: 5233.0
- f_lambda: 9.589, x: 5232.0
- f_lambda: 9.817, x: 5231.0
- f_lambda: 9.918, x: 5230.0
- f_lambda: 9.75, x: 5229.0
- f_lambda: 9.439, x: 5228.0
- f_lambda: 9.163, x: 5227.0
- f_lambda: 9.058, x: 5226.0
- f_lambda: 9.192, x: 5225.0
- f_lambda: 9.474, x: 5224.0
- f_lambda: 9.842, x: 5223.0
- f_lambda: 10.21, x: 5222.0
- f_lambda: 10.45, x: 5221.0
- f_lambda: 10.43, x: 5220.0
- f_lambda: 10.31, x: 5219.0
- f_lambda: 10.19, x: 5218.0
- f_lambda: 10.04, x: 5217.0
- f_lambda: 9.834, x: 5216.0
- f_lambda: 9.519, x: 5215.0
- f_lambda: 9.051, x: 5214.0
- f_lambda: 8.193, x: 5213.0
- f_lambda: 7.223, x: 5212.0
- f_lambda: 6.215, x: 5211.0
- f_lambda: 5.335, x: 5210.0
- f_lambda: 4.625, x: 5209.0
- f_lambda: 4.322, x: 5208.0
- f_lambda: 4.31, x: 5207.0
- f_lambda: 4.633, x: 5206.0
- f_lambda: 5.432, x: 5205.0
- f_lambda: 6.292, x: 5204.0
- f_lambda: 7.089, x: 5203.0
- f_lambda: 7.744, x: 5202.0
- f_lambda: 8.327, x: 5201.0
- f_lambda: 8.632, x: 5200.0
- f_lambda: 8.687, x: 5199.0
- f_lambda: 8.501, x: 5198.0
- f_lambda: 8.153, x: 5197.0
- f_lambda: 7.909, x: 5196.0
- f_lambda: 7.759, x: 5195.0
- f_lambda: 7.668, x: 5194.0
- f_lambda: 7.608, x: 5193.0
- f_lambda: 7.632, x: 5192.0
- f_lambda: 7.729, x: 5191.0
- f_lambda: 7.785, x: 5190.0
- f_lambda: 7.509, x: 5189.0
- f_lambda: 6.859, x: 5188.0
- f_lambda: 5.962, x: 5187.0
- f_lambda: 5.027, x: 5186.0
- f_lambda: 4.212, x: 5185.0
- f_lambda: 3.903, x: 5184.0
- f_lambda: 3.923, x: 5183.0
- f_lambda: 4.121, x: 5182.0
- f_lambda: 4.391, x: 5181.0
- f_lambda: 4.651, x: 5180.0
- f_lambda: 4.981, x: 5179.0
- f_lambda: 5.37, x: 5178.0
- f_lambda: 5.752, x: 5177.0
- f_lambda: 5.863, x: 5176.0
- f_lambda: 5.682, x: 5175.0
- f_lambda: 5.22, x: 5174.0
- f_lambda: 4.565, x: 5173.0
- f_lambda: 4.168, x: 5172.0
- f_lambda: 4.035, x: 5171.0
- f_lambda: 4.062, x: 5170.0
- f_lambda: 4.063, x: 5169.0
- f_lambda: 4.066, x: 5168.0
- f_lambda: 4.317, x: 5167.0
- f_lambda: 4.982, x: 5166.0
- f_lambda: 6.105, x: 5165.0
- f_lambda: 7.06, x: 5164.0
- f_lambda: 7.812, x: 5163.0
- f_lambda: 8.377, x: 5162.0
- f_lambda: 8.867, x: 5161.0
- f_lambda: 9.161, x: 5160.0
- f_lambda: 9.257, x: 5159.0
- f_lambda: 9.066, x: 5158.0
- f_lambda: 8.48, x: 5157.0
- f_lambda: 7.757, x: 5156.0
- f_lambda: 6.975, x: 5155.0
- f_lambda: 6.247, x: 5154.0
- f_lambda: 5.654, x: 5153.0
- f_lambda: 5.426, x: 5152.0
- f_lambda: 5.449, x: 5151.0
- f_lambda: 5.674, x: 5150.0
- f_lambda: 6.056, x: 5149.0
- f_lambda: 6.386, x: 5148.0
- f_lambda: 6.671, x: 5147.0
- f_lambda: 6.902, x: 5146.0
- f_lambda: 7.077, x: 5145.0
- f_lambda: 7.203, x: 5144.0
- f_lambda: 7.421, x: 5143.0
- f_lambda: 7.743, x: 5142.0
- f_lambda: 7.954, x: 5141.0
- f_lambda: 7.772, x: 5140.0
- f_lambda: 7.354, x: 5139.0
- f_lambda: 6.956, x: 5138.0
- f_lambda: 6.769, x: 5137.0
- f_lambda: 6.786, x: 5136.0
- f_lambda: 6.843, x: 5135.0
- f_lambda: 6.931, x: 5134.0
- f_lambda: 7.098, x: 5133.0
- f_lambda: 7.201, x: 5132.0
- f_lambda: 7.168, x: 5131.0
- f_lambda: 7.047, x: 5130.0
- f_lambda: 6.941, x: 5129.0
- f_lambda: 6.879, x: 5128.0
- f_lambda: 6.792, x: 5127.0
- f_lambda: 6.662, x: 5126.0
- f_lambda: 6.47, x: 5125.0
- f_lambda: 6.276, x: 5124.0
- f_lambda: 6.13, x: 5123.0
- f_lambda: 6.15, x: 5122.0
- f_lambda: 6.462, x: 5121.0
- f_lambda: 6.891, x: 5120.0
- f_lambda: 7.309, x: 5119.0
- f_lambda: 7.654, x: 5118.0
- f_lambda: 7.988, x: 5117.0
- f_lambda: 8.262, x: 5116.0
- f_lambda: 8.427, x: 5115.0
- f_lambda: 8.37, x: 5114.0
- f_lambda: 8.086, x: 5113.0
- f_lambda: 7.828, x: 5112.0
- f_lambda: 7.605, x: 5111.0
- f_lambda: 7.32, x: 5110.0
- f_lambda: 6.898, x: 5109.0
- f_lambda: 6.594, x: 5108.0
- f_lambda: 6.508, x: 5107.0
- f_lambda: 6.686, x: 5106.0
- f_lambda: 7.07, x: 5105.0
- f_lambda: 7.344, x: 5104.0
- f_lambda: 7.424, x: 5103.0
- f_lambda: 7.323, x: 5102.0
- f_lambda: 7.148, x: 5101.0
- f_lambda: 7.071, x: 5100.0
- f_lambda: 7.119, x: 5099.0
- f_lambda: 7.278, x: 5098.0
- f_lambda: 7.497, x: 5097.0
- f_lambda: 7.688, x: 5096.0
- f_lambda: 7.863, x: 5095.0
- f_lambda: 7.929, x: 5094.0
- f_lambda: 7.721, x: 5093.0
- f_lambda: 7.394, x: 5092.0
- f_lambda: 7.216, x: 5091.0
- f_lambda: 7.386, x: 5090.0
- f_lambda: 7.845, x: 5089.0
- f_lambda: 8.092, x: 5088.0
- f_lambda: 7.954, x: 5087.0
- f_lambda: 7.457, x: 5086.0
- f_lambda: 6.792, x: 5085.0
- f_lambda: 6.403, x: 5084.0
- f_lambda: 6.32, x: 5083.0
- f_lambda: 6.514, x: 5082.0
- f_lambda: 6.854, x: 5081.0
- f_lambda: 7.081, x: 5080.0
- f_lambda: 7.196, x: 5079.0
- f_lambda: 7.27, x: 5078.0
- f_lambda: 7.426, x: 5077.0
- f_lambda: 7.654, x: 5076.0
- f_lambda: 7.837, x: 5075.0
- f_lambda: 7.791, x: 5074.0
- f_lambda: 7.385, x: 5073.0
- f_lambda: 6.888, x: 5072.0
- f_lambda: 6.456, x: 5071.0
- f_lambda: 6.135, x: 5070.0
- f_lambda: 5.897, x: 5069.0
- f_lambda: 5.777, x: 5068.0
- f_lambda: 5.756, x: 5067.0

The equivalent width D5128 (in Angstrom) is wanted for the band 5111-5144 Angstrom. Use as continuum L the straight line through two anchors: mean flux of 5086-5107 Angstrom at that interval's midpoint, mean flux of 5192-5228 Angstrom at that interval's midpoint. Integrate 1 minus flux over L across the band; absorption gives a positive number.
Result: 1.68 Angstrom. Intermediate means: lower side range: 7.43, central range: 7.21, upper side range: 8.05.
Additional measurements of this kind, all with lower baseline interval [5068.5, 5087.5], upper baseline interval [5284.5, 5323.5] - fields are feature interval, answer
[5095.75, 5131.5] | 1.8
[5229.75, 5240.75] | -0.6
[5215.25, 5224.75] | -0.8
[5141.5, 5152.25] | 2.0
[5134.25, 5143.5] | 0.8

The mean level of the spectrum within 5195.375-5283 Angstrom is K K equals 8.9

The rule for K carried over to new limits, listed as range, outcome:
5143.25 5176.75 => 6.33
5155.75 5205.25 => 6.45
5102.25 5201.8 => 6.73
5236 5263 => 10.1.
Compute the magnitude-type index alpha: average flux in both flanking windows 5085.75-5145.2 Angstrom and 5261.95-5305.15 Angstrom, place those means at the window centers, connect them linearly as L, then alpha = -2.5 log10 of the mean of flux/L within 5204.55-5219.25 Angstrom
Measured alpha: 0.16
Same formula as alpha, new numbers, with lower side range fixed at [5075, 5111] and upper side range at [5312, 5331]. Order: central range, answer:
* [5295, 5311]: -0.02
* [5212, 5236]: -0.07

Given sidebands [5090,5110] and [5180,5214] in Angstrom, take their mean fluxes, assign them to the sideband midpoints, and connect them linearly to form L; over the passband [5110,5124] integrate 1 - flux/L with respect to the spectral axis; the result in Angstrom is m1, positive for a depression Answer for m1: -0.6 Angstrom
